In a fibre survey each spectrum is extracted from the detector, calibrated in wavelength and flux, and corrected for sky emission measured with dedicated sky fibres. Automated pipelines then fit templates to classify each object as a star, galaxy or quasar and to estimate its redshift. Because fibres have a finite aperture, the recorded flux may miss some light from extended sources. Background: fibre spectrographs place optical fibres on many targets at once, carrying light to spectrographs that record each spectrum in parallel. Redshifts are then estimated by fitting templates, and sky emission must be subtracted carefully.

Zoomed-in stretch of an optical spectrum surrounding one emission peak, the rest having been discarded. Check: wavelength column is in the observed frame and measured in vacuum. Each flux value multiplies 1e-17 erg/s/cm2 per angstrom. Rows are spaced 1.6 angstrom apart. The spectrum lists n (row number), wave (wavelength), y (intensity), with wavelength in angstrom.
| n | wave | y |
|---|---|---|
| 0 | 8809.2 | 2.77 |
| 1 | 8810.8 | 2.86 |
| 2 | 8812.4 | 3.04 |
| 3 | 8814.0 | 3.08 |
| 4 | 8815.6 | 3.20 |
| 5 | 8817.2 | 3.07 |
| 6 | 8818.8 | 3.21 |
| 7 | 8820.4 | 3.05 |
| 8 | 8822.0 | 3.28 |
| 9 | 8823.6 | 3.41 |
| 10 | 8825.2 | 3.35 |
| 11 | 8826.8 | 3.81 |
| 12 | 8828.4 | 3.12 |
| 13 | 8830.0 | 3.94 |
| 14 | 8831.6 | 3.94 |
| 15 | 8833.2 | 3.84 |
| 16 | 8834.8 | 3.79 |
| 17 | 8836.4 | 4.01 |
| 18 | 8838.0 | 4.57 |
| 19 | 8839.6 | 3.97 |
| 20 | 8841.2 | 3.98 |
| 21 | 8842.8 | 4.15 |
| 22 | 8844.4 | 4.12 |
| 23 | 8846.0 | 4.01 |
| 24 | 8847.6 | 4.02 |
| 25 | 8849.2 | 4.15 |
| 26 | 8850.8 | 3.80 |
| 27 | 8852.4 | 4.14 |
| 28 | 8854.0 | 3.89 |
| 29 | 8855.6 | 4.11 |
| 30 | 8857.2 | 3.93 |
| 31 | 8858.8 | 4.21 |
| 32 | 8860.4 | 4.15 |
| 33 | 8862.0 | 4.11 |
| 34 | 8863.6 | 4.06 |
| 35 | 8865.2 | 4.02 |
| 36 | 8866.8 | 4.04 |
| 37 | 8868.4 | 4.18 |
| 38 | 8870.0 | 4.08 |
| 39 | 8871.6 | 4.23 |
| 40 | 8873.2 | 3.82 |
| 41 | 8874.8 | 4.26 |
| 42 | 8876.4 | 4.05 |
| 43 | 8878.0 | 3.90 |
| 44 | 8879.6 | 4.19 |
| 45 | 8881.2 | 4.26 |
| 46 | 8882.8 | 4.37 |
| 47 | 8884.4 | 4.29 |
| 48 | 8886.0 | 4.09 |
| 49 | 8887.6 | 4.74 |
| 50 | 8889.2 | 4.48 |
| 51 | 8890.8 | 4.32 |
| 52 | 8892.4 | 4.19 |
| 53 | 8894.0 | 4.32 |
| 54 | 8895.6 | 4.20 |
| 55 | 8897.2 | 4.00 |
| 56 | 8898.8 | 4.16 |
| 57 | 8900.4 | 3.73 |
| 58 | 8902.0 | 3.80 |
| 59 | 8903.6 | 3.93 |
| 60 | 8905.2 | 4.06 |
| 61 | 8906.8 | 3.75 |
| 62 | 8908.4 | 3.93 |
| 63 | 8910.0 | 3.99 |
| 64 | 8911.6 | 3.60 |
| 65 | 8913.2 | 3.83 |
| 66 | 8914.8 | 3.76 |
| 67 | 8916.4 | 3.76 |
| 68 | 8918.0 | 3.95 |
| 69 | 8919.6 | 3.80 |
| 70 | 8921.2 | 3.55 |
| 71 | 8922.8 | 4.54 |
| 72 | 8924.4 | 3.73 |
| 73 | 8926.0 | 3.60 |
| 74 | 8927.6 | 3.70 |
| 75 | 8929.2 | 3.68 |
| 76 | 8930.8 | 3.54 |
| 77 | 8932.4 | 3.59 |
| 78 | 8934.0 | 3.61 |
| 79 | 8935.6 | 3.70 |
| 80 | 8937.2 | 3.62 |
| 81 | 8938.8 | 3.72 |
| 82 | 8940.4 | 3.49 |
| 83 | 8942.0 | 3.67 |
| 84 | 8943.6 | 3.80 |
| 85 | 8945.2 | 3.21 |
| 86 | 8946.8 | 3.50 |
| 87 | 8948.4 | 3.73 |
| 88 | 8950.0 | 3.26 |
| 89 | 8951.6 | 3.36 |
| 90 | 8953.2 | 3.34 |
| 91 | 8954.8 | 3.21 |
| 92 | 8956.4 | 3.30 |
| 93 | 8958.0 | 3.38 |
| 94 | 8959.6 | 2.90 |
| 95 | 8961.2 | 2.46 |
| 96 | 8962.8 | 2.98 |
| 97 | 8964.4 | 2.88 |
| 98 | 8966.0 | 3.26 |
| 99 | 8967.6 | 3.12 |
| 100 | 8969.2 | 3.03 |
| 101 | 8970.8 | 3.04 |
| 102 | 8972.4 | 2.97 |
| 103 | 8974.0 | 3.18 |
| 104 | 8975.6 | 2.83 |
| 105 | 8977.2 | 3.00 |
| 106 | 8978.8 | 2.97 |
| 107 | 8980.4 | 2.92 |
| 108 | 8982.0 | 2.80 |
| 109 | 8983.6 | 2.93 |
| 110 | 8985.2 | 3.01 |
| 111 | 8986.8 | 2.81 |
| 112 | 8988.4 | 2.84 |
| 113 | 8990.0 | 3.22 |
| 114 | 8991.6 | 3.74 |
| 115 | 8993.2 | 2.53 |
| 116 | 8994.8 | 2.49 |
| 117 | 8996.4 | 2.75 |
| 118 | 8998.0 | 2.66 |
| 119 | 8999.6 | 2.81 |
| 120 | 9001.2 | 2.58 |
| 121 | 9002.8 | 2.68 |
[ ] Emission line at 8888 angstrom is Hbeta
